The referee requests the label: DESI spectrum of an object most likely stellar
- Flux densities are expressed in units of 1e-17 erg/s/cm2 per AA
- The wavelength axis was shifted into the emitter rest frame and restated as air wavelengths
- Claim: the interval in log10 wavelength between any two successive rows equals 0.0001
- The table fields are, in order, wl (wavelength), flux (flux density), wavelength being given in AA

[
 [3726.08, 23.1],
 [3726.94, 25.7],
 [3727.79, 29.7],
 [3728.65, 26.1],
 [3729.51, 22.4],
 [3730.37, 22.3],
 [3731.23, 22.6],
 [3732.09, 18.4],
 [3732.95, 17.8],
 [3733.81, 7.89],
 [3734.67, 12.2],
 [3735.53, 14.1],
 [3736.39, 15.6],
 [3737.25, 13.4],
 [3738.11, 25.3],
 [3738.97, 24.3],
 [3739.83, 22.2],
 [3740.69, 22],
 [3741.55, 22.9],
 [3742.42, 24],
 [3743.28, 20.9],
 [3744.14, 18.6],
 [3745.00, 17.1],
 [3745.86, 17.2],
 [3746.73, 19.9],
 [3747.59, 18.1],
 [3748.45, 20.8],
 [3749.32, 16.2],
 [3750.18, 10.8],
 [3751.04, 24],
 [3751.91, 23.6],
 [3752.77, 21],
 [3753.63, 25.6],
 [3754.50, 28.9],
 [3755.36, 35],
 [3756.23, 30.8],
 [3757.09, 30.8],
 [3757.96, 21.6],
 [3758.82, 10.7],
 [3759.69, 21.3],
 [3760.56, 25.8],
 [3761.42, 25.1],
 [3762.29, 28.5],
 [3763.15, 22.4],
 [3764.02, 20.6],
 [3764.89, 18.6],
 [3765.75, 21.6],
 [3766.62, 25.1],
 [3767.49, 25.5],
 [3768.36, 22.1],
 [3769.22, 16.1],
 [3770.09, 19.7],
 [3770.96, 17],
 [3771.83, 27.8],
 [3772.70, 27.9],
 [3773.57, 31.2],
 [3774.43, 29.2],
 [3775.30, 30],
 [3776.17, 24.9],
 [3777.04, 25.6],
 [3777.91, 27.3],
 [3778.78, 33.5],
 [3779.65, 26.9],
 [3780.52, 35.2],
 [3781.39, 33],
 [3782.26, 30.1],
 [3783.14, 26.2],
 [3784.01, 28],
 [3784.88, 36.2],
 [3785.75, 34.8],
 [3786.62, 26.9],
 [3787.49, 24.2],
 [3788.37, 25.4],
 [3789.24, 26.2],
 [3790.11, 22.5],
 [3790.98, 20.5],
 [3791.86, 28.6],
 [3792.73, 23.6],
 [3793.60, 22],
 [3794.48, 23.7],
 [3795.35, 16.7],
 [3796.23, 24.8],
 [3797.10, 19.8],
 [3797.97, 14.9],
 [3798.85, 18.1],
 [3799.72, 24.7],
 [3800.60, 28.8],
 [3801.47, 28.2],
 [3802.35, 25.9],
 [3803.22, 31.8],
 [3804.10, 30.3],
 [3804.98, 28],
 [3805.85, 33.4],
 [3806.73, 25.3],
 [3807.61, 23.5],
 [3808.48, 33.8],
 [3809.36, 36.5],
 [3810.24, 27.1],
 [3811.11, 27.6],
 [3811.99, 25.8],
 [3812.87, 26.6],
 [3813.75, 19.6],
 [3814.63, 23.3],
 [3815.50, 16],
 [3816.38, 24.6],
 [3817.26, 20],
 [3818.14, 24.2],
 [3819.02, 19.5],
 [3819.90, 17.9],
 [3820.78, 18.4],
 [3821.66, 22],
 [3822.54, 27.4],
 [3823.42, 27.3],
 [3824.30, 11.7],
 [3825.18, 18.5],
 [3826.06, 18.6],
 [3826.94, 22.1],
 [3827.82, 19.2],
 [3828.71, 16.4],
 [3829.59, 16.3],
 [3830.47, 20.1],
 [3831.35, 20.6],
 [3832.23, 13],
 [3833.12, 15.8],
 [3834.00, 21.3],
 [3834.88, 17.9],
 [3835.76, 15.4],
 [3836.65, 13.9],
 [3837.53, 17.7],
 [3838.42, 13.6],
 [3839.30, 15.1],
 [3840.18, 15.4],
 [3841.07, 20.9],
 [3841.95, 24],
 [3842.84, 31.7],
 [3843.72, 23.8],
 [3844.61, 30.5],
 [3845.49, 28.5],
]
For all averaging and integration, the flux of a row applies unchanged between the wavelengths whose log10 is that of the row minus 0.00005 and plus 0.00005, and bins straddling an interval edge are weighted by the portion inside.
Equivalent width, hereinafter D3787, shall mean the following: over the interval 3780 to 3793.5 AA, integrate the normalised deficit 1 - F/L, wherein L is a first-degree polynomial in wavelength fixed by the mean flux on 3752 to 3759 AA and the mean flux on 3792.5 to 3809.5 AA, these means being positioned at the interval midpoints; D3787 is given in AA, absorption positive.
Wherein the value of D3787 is -1.2 AA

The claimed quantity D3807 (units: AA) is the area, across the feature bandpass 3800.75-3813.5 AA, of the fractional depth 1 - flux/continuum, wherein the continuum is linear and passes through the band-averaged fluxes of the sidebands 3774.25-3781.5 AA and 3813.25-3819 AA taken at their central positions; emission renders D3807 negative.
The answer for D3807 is -3.1 AA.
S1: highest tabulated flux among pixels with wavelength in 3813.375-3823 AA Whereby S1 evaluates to 27.4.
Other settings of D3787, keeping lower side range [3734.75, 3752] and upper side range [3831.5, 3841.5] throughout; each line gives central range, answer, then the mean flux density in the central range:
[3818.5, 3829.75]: -1.9 AA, 19.7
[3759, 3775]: -4.2 AA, 23.5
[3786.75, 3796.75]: -3.2 AA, 23.5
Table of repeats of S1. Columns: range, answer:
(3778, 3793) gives 36.2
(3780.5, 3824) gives 36.5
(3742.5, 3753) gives 24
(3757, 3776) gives 31.2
